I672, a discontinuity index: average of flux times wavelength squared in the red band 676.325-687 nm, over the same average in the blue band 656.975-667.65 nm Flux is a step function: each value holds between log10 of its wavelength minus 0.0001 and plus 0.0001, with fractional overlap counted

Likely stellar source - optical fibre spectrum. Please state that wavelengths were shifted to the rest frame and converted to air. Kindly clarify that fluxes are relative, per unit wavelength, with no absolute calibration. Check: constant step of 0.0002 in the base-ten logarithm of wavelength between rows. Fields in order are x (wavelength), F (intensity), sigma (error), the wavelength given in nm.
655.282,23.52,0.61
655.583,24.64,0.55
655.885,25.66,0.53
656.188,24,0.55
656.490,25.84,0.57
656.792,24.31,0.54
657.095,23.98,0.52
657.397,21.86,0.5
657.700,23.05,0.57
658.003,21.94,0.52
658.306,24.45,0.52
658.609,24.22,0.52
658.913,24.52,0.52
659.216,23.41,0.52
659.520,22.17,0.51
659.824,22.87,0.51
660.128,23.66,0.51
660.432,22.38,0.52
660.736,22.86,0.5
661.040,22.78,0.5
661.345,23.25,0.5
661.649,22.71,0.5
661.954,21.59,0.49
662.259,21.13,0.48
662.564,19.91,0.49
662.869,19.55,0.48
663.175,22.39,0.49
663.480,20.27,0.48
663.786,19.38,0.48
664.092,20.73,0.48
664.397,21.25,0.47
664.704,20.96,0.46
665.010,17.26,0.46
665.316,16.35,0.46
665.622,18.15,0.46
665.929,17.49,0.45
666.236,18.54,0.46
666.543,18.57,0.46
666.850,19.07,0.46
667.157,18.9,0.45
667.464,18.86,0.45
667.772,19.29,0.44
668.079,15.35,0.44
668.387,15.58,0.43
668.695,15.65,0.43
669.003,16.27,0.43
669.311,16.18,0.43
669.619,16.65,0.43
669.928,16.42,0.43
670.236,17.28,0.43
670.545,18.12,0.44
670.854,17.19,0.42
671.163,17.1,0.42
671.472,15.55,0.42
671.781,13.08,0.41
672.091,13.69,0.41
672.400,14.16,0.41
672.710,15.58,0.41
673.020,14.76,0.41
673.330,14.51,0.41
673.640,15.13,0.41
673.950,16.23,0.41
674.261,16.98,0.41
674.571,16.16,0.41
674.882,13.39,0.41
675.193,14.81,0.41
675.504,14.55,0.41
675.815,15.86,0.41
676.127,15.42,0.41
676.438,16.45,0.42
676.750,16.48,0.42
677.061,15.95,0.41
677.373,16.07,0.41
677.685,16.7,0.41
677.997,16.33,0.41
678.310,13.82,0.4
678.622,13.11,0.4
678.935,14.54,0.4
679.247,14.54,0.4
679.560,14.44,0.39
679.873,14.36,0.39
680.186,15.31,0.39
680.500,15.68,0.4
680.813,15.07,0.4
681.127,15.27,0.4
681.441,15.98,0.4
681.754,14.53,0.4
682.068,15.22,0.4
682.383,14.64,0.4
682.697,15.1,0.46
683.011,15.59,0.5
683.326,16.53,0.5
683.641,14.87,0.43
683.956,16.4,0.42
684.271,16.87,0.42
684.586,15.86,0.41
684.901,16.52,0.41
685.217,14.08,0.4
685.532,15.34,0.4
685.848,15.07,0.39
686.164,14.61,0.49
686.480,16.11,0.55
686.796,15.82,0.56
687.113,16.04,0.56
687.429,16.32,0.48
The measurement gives 0.8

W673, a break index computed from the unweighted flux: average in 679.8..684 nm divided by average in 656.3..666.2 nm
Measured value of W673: 0.7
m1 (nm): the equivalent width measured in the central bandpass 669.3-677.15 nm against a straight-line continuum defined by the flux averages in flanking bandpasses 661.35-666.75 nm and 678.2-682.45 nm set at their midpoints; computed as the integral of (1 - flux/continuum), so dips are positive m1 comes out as 0.60 nm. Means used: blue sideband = 19.9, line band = 15.7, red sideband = 14.8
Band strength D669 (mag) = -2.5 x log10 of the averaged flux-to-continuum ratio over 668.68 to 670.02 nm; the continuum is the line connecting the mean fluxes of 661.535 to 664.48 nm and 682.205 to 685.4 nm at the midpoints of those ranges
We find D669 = 0.18 mag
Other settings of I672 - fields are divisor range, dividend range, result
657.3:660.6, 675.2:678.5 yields 0.72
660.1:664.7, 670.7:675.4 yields 0.73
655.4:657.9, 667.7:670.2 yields 0.70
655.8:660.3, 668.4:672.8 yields 0.70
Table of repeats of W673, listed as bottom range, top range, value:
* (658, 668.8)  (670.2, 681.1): 0.75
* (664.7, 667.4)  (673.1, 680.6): 0.84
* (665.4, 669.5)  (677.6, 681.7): 0.86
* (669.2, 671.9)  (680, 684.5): 0.94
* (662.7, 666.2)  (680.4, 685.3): 0.80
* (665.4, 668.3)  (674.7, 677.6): 0.85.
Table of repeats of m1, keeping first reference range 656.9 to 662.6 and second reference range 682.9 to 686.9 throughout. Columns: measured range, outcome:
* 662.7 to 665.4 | 0.22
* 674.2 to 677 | 0.43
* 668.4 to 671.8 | 0.59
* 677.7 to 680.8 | 0.45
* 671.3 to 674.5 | 0.68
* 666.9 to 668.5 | 0.22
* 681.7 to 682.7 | 0.09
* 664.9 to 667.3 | 0.34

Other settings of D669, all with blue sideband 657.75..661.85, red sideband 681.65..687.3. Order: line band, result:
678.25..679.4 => 0.23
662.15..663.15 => 0.09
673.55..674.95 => 0.19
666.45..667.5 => 0.11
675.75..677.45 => 0.12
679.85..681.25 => 0.10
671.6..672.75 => 0.35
